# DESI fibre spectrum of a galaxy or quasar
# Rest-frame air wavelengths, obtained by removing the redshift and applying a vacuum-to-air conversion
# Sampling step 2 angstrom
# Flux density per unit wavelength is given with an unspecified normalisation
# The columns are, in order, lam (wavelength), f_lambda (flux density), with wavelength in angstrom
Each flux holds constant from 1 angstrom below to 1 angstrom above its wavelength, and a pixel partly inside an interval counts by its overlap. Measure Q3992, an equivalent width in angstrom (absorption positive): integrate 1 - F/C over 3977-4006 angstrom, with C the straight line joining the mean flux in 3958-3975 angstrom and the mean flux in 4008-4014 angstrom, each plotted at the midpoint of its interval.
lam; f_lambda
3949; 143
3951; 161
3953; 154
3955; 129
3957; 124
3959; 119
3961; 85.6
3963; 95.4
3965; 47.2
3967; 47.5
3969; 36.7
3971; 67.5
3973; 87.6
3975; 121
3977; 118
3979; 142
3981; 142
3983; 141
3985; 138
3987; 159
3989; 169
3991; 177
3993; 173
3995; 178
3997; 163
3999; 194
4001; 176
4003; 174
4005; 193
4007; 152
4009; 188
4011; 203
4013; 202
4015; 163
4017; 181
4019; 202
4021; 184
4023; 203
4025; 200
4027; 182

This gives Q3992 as -4.2 angstrom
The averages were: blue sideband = 76.1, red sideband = 198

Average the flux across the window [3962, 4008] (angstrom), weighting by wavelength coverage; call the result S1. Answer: 134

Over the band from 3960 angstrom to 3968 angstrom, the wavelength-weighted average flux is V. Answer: 68.9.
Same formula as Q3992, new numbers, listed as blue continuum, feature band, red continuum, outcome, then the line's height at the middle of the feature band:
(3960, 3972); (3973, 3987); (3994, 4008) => -3.1 angstrom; 108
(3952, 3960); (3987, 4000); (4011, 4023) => -0.6 angstrom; 167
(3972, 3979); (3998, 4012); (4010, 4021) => -1.1 angstrom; 170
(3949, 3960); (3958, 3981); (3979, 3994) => 8.9 angstrom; 146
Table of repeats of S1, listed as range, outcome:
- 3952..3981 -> 99.7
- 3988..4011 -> 177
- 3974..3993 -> 147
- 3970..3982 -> 113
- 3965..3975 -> 64.7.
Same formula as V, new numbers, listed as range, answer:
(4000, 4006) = 181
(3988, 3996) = 174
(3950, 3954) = 158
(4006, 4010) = 170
